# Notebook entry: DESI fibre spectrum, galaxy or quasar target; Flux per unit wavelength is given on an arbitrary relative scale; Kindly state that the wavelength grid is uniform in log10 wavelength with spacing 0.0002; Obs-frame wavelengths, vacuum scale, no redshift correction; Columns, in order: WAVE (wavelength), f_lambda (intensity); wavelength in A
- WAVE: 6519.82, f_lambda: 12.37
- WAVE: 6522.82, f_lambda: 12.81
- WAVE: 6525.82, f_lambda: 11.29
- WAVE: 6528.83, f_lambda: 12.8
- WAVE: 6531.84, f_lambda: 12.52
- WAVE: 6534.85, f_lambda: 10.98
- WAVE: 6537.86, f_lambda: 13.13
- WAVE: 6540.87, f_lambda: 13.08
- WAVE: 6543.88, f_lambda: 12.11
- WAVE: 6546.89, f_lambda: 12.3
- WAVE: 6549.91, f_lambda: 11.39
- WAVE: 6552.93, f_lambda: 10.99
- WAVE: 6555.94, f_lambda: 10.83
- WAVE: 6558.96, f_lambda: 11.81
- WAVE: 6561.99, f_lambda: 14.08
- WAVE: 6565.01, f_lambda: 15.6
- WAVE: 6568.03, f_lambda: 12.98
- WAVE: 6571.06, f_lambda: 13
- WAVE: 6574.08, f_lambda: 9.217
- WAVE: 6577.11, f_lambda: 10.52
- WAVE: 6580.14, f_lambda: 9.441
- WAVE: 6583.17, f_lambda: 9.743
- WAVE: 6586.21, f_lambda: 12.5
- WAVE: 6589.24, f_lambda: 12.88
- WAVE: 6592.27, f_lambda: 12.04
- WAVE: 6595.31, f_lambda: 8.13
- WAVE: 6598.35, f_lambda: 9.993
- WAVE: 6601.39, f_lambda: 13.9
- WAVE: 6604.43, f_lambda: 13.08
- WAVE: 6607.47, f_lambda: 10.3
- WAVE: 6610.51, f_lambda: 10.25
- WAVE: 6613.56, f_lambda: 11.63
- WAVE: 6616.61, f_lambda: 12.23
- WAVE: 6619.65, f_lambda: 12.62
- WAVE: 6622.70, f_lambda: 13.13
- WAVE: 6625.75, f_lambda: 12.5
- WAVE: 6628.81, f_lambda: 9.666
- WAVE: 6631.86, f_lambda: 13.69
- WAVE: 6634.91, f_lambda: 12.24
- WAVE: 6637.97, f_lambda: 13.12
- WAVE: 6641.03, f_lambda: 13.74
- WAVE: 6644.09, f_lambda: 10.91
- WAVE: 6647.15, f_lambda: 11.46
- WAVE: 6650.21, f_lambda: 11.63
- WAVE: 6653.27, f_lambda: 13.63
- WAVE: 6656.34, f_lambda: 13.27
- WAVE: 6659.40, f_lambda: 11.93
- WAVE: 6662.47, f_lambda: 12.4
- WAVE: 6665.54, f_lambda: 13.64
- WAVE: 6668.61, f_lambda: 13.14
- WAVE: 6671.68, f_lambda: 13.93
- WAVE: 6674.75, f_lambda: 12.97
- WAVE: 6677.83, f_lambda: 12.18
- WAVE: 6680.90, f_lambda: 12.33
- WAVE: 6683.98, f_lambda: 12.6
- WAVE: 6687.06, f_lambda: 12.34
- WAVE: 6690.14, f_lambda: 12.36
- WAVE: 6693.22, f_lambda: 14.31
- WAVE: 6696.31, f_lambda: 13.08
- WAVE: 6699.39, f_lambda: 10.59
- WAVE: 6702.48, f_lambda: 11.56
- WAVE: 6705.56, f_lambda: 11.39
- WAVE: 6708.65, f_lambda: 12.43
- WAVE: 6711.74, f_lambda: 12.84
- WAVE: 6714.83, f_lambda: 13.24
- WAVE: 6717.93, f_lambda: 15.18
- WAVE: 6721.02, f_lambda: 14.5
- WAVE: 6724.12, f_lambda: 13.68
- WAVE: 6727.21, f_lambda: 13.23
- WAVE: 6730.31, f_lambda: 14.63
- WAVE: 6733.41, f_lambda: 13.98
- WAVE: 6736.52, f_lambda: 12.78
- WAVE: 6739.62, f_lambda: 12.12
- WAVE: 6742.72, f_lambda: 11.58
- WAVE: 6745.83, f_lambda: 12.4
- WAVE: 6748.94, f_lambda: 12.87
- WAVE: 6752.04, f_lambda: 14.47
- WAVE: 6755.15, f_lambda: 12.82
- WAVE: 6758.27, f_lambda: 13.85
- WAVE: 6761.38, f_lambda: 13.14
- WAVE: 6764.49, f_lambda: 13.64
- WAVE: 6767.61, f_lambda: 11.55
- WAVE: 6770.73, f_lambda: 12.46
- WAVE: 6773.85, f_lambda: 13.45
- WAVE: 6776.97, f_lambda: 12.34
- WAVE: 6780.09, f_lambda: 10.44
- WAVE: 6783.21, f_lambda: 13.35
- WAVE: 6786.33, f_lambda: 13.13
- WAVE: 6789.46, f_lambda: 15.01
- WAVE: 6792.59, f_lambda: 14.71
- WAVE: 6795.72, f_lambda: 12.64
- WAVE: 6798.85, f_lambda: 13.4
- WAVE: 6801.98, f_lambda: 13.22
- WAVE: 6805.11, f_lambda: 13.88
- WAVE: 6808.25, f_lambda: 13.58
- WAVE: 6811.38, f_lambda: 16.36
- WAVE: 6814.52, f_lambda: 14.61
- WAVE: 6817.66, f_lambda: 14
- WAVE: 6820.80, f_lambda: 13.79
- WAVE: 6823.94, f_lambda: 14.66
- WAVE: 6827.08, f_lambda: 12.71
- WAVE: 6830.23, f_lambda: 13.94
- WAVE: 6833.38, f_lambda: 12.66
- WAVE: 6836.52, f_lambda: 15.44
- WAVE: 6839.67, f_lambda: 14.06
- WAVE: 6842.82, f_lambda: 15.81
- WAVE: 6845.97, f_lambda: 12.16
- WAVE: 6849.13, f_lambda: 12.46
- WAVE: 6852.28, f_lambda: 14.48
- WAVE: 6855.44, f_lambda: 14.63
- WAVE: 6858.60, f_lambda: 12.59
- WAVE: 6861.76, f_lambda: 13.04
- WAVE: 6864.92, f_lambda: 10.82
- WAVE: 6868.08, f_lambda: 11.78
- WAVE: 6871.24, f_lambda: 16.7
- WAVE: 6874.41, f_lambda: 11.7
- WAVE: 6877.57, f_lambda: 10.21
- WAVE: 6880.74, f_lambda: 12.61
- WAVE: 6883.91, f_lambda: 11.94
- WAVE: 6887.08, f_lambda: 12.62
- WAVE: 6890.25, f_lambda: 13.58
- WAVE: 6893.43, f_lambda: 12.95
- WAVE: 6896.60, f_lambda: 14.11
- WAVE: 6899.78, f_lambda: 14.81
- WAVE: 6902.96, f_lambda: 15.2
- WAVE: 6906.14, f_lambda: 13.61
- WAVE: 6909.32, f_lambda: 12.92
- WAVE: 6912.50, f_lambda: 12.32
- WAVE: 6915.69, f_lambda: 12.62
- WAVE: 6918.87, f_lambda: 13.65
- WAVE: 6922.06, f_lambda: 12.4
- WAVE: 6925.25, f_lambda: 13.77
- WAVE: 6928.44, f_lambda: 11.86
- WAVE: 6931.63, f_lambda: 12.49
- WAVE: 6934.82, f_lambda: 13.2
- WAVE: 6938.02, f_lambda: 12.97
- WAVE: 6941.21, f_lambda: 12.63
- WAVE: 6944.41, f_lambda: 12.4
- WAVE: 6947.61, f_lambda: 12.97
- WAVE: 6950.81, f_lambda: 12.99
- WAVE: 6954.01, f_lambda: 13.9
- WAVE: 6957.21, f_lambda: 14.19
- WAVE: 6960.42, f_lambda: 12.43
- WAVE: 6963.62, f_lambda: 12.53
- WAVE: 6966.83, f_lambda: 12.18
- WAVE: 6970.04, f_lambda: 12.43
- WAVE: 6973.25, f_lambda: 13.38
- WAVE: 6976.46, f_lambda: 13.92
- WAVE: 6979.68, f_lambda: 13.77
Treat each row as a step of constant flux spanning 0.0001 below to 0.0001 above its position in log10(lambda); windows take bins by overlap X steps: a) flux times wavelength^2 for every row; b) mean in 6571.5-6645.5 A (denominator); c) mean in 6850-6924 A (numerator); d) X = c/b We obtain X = 1.2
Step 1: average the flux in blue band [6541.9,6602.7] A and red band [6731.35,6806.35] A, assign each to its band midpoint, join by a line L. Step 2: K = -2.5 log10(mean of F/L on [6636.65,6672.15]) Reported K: -0.04 mag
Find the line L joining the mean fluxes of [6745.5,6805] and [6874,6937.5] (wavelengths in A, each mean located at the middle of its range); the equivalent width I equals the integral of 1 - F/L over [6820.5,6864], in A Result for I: -2.2 A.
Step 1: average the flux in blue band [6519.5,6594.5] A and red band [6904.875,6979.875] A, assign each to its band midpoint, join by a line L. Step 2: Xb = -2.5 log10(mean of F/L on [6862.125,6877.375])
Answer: 0.020 mag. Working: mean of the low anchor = 12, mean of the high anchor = 13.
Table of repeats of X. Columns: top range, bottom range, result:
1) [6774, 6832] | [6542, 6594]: 1.24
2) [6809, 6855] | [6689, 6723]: 1.14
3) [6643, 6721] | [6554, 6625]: 1.11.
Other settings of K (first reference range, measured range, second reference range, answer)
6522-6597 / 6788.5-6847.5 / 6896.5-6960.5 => -0.100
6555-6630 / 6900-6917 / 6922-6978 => -0.055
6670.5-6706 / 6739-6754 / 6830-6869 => 0.007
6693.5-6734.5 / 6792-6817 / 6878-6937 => -0.073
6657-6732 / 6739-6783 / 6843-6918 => 0.026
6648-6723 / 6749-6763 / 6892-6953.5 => -0.049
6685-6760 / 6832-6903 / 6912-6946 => -0.037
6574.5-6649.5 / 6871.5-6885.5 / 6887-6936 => 0.086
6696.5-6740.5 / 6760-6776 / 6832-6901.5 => 0.023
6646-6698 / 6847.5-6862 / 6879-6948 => -0.038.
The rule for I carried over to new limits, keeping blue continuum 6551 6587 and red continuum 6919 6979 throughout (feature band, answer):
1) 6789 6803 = -1.4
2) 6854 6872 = -0.6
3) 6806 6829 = -3.1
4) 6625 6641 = -0.6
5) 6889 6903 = -1.4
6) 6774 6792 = -0.9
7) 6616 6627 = -0.7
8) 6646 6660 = -0.5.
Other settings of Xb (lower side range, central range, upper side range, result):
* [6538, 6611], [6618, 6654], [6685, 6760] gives -0.01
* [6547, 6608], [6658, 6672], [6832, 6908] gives -0.07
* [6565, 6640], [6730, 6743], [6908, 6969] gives -0.07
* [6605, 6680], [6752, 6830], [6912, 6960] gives -0.07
